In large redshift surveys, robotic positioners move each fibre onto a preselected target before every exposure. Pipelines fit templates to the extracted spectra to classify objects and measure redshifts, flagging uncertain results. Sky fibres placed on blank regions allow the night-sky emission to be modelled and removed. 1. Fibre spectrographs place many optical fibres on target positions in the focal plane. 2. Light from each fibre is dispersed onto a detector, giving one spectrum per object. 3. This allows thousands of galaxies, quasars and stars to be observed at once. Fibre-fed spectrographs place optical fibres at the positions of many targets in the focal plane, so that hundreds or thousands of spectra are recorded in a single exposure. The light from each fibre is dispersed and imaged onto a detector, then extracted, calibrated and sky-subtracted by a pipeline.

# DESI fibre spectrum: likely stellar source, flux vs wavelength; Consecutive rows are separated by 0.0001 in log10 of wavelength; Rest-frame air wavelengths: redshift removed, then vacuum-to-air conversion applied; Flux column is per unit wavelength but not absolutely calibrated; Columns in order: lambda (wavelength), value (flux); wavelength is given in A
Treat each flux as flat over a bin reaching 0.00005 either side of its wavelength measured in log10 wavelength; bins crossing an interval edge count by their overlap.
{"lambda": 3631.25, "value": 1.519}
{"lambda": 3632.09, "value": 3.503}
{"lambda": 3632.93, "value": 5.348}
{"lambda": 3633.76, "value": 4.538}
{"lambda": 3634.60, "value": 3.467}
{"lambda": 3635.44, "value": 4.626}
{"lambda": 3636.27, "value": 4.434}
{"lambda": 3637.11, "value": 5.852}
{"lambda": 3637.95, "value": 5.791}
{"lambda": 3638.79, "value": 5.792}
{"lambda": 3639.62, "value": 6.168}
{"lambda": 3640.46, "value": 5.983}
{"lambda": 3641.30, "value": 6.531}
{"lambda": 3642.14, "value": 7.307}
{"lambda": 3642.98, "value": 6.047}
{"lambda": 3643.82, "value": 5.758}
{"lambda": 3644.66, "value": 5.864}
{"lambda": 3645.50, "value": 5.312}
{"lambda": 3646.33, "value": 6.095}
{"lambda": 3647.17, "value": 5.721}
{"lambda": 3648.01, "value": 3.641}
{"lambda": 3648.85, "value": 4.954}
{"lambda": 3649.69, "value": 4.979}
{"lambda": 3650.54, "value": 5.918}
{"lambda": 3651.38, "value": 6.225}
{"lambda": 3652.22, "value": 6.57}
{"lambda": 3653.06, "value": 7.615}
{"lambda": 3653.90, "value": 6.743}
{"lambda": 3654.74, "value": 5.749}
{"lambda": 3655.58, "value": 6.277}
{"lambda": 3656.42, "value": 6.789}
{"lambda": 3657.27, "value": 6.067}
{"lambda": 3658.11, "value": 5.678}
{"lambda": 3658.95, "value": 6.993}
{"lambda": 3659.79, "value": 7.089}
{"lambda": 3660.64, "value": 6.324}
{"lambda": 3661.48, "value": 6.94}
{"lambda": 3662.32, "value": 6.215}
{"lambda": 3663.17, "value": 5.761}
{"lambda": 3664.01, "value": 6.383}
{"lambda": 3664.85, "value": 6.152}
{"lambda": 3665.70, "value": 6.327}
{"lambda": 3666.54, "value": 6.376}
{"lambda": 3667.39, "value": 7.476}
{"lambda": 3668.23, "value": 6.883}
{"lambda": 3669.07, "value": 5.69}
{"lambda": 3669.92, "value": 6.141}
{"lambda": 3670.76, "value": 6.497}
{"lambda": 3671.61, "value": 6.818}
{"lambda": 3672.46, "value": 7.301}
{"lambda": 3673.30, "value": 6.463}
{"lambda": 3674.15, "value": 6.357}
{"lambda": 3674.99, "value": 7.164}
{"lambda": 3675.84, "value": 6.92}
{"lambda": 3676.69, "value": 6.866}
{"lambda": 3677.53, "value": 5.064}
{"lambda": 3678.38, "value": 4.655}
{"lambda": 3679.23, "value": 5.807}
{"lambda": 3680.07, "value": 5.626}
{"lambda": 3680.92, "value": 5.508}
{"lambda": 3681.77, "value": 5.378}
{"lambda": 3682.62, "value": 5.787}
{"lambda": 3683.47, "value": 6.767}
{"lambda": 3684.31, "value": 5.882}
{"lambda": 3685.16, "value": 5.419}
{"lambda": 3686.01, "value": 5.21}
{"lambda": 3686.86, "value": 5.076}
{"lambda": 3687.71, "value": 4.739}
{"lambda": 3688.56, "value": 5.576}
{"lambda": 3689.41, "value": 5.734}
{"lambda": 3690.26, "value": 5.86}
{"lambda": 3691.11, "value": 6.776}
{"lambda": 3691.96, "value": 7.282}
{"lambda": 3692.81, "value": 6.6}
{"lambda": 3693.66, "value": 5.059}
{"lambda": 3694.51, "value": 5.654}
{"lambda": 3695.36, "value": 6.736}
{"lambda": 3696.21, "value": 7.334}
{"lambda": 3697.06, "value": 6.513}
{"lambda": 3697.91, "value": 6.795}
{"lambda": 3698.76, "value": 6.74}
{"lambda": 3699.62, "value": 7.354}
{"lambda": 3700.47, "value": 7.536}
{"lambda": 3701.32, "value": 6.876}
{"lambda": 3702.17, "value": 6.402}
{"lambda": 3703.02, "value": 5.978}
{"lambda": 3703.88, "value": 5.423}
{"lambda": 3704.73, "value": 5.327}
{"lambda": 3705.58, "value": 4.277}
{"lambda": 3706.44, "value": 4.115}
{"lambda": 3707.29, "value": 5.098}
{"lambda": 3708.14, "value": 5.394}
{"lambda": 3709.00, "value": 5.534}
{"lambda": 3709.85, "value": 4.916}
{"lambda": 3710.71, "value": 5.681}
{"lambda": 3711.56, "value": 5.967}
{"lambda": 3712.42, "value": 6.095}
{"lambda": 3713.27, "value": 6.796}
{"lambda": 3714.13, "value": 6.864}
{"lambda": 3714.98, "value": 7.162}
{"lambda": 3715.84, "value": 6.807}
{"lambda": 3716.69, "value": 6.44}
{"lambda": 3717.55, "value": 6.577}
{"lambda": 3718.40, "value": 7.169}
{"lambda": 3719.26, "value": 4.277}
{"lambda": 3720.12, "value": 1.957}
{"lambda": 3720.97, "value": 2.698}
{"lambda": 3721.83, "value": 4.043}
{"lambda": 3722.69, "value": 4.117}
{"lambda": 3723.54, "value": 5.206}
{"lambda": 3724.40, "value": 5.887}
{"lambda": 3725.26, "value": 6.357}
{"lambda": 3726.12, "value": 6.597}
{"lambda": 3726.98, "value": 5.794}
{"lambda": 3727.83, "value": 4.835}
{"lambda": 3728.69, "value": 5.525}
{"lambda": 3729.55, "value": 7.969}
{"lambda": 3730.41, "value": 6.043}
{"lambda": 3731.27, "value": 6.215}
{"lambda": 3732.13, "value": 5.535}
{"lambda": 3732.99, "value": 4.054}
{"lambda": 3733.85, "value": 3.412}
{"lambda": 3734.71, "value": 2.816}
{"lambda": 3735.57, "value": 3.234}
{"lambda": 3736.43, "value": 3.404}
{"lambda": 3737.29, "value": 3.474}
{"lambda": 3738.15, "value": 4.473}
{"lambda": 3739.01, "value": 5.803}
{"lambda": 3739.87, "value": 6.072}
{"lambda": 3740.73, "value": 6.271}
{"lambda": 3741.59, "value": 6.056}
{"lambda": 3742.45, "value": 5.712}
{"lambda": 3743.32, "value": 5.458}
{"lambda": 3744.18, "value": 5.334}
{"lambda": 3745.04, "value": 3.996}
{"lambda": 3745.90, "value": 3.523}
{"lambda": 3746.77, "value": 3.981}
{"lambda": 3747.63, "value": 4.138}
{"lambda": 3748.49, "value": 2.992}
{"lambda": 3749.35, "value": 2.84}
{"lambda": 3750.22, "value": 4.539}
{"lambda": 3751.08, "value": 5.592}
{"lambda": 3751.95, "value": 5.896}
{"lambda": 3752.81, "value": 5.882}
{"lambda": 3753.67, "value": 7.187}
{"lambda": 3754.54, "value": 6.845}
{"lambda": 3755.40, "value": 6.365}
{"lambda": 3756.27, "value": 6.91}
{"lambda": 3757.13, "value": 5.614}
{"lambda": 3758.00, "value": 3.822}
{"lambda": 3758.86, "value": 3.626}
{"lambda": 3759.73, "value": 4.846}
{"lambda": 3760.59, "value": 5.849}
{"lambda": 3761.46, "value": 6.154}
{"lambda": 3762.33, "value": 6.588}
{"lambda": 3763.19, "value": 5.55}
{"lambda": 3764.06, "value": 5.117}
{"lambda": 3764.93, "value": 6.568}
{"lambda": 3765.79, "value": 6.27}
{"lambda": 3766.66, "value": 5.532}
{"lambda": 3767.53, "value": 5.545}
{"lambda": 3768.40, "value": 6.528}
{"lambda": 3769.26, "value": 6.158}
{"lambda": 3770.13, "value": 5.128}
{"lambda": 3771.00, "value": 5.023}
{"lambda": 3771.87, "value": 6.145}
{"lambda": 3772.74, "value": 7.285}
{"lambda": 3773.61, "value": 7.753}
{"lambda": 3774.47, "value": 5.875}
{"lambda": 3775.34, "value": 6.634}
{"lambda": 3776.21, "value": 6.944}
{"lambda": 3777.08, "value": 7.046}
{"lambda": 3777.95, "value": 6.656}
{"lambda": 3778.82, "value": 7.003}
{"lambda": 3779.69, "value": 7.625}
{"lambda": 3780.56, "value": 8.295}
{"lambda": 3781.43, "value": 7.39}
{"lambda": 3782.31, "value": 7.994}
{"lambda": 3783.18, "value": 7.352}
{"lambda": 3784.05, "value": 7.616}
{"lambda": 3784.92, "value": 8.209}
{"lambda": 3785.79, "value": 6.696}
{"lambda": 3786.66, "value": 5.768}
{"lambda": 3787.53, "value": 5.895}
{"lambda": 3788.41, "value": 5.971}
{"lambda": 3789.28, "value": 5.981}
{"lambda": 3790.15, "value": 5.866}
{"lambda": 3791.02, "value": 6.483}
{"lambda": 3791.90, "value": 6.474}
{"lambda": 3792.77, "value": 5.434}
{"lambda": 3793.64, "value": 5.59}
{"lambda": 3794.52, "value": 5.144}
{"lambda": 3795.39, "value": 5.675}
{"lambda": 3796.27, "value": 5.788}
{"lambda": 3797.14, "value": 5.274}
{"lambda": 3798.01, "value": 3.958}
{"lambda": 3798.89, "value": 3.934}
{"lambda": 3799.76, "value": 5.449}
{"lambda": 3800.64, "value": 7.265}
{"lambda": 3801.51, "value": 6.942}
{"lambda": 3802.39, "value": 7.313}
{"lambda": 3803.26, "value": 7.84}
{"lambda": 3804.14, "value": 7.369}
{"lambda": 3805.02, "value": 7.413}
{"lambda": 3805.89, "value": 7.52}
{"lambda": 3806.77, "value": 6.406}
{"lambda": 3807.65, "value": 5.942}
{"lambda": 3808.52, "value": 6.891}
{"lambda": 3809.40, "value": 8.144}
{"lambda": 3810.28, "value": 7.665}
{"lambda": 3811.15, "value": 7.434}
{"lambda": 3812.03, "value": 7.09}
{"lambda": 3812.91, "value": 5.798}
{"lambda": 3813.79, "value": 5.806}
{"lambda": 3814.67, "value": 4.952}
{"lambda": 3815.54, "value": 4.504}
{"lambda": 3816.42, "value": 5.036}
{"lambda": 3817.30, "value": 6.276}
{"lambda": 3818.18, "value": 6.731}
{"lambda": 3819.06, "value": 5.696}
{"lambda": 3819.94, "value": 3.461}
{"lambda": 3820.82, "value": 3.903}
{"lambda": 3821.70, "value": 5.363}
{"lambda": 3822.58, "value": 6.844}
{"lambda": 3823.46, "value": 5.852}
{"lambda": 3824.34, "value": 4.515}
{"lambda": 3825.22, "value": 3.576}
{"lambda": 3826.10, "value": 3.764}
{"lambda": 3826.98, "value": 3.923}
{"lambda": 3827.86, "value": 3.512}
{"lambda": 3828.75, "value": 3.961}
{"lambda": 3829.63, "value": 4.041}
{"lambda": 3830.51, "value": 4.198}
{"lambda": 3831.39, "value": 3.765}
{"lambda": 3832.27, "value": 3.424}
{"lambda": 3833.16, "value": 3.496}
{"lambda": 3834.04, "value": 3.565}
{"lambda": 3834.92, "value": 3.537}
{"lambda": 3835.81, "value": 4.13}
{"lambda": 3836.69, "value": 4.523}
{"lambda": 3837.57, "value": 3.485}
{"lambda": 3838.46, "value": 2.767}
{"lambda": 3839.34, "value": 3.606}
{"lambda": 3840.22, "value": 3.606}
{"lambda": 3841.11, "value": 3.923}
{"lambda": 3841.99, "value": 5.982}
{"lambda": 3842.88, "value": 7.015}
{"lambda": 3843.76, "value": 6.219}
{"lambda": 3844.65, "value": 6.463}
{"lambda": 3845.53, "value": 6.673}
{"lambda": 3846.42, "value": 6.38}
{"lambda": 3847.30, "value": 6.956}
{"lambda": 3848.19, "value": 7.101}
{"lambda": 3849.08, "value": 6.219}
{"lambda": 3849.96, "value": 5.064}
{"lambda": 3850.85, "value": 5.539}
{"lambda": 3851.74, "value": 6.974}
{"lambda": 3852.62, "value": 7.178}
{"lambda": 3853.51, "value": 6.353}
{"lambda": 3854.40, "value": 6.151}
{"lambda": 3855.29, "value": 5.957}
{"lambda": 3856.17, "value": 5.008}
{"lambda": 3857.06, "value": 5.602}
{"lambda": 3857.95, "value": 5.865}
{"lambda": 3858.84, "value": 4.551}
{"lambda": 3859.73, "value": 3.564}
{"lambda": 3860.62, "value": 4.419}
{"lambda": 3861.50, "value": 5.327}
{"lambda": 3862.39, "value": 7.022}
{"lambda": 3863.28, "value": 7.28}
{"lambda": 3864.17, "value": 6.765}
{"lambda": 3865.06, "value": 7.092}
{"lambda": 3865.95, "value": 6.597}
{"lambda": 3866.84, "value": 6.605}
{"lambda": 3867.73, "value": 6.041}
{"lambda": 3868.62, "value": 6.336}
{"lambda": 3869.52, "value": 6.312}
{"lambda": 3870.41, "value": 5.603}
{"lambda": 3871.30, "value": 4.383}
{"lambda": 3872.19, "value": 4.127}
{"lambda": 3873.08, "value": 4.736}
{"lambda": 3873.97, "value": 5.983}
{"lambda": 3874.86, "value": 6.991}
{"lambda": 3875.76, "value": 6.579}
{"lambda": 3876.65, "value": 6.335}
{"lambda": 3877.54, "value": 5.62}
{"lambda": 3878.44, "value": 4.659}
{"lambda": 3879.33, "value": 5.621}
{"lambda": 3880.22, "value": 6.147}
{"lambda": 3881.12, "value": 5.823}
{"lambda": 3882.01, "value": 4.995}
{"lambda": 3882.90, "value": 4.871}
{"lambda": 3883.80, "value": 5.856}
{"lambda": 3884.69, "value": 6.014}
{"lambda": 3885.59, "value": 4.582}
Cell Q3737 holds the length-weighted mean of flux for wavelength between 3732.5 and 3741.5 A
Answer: 4.38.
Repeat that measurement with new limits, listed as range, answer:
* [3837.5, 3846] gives 5.04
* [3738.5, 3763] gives 5.28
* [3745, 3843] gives 5.62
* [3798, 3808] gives 6.55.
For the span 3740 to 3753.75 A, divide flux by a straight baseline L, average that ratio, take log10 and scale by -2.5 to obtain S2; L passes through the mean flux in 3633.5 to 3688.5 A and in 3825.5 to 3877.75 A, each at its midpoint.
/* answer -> 0.15 mag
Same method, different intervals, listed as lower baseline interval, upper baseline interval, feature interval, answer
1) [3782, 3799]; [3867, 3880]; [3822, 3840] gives 0.413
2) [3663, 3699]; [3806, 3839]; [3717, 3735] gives 0.133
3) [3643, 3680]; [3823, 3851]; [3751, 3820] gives -0.215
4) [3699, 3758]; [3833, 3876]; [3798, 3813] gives -0.232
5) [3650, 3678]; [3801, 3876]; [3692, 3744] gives 0.113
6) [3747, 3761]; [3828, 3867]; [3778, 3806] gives -0.239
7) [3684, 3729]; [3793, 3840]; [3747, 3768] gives 0.024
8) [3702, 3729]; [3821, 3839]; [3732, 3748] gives 0.140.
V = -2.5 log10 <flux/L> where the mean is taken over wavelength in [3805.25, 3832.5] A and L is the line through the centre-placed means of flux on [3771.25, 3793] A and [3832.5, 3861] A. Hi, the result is 0.108 mag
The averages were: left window 6.81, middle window 5.38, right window 5.23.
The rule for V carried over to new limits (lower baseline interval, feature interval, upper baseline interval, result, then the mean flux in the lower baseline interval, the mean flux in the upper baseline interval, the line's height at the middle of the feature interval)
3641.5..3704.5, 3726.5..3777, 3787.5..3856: 0.08 mag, 6.18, 5.53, 5.84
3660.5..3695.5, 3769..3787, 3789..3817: -0.12 mag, 6.12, 6.2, 6.19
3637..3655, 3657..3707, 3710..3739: -0.10 mag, 5.94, 5.26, 5.63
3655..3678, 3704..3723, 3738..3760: 0.08 mag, 6.47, 5.16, 5.72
